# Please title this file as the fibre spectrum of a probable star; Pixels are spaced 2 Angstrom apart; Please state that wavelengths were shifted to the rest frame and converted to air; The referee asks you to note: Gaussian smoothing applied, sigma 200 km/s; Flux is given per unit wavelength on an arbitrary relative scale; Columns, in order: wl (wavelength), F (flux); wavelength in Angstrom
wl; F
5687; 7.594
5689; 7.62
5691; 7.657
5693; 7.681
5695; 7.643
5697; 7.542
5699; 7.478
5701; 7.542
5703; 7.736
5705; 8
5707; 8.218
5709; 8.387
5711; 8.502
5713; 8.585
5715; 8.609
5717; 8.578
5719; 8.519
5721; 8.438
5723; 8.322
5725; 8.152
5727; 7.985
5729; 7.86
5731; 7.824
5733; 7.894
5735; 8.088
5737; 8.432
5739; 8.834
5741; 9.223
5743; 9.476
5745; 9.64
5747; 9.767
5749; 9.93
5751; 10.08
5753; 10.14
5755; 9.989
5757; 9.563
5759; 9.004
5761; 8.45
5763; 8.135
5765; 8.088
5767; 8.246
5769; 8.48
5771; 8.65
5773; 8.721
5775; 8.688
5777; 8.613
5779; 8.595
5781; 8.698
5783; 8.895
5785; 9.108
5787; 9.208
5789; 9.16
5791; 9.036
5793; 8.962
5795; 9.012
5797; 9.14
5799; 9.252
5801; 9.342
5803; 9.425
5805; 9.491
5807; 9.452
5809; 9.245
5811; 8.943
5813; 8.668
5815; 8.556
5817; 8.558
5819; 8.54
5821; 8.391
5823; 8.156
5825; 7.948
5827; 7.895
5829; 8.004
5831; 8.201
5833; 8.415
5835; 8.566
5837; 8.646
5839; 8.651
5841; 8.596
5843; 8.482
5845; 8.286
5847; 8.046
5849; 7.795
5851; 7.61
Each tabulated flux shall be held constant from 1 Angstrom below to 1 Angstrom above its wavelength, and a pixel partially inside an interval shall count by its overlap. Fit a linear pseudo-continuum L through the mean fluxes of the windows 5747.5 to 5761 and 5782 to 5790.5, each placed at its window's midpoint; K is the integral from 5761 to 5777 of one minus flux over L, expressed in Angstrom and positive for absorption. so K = 1.6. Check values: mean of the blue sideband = 9.68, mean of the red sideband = 9.09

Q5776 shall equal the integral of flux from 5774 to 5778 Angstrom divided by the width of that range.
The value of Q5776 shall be 8.65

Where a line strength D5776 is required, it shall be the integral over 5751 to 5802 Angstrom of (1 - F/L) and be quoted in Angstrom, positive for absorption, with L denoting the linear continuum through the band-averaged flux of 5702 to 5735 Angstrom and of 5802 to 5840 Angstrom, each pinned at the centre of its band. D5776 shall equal -3.0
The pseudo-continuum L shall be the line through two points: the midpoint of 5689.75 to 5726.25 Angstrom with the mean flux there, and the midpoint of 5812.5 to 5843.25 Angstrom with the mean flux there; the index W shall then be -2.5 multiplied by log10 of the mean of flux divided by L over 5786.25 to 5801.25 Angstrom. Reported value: -0.10 mag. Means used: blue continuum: 8.08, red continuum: 8.39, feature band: 9.13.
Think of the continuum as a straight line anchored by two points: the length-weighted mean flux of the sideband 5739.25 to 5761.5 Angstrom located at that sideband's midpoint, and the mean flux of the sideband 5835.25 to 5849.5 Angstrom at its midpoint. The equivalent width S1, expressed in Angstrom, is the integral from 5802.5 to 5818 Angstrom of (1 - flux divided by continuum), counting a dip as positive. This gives -0.4 Angstrom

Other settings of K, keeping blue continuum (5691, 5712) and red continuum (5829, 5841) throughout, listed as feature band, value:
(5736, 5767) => -4.3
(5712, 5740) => -1.1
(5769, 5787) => -1.2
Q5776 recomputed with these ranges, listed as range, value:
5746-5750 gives 9.85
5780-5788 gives 8.98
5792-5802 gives 9.14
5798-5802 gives 9.3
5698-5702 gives 7.51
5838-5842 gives 8.62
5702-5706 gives 7.87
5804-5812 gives 9.28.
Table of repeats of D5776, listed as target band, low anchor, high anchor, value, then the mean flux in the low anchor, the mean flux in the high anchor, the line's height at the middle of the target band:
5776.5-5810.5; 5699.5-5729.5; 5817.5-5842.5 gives -3.26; 8.22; 8.34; 8.3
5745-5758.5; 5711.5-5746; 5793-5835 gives -2.04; 8.5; 8.73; 8.56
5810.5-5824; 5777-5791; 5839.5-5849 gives 0.09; 8.93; 8.31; 8.59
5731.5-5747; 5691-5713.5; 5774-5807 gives -0.81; 7.91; 9.05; 8.39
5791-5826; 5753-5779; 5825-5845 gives -1.54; 8.77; 8.36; 8.52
